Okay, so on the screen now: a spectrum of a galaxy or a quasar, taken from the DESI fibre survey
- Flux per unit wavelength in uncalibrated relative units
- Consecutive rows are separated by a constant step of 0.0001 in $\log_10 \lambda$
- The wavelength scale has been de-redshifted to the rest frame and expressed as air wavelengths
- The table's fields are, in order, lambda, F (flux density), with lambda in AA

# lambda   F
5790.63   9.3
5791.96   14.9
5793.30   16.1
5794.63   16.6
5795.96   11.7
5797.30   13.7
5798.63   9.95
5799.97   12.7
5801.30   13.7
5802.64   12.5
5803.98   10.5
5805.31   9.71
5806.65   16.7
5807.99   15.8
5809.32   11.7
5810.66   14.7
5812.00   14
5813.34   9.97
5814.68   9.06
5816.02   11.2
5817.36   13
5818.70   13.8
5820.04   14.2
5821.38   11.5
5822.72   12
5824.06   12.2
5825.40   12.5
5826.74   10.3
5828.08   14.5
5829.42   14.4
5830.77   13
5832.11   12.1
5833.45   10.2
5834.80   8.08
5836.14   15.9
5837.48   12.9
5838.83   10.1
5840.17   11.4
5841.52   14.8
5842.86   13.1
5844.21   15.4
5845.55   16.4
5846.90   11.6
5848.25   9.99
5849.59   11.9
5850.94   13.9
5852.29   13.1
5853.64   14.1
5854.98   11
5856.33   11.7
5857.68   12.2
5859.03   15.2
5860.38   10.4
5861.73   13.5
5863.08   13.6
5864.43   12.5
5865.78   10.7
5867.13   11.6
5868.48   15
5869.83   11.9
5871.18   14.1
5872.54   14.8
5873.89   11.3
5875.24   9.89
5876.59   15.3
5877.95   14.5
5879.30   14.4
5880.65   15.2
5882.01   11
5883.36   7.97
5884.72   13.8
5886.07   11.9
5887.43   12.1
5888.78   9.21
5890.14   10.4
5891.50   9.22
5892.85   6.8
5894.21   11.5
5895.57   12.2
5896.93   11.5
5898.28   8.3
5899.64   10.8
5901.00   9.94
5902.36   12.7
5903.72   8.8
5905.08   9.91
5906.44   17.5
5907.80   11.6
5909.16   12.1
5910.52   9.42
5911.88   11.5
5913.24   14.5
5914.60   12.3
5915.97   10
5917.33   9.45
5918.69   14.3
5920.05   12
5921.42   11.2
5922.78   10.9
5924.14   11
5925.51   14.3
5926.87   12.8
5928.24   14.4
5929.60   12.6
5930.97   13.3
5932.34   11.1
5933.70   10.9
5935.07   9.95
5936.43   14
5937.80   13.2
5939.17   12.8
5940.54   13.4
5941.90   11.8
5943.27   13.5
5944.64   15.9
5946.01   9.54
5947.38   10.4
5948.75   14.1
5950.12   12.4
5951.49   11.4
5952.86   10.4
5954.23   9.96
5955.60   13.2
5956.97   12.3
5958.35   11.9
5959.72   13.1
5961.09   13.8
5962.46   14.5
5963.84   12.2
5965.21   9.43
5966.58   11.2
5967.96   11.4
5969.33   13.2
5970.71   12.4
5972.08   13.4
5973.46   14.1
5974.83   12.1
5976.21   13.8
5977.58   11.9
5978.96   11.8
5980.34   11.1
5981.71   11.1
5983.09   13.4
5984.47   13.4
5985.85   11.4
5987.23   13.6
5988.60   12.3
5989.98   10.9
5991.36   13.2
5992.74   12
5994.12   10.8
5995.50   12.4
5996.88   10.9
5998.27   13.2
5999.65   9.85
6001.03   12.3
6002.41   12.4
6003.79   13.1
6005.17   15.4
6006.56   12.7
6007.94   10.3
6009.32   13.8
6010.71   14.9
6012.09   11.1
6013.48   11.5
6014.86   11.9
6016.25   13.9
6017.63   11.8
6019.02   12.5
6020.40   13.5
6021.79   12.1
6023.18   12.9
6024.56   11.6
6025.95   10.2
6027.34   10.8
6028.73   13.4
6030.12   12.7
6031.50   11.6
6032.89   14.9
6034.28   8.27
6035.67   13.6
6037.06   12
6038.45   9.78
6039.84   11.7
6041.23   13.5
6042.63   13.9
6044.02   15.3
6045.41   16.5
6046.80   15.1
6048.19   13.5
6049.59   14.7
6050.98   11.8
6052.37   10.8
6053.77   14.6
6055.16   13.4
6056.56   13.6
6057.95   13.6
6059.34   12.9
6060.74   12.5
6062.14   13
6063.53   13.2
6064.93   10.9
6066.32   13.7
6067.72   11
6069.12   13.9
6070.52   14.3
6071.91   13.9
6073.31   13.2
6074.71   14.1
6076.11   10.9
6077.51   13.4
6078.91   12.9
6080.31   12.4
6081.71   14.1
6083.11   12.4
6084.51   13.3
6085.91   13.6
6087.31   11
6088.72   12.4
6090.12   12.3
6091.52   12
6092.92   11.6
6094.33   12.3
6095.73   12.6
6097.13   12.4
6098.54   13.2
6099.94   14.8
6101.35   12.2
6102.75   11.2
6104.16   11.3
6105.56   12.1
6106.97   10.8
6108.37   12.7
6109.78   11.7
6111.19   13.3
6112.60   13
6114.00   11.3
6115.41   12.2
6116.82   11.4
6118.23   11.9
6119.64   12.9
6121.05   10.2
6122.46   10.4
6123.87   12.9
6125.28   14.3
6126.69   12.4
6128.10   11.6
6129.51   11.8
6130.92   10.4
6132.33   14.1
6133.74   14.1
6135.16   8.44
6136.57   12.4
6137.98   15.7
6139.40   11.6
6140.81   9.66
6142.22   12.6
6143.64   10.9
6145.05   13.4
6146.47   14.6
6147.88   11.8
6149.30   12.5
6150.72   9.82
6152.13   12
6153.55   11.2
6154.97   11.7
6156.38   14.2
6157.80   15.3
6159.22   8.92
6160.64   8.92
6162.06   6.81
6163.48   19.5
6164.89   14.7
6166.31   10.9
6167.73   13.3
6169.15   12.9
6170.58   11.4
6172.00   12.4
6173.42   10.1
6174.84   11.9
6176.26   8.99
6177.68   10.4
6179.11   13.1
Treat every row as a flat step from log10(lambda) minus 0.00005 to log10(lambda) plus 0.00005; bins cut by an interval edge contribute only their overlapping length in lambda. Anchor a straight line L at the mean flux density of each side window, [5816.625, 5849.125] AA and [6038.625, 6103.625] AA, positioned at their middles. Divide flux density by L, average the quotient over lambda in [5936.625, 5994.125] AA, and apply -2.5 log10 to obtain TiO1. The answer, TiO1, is 0.04 mag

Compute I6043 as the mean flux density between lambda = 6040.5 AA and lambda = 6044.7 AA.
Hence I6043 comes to 14.2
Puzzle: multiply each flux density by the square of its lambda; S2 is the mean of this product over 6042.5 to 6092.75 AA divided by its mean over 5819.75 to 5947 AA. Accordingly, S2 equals 1.15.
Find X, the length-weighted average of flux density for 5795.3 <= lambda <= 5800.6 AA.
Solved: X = 12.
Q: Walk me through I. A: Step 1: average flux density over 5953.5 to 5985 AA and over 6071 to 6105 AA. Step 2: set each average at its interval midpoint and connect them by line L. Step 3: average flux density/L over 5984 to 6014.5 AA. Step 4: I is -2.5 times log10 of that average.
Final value 0.01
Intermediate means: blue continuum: 12.4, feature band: 12.3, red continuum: 12.7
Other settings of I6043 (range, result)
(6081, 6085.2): 13.3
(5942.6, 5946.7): 13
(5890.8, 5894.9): 9.18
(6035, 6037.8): 12.7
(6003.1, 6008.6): 12.9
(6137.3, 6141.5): 12.3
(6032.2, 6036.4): 12.2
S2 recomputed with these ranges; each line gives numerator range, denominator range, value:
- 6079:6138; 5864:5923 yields 1.12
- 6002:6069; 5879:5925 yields 1.18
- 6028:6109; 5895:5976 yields 1.11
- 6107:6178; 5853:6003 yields 1.07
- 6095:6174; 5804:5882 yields 1.05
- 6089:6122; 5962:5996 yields 1.03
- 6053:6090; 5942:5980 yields 1.09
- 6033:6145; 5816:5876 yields 1.08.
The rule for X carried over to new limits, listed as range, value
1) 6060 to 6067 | 12.7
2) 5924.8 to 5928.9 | 13.8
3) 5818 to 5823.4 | 12.9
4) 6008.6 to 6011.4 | 14.3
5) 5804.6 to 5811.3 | 13.7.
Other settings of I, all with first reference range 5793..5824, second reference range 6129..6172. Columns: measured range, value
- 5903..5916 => 0.07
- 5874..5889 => 0.02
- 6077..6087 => -0.07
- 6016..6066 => -0.03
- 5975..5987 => 0.02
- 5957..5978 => -0.01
